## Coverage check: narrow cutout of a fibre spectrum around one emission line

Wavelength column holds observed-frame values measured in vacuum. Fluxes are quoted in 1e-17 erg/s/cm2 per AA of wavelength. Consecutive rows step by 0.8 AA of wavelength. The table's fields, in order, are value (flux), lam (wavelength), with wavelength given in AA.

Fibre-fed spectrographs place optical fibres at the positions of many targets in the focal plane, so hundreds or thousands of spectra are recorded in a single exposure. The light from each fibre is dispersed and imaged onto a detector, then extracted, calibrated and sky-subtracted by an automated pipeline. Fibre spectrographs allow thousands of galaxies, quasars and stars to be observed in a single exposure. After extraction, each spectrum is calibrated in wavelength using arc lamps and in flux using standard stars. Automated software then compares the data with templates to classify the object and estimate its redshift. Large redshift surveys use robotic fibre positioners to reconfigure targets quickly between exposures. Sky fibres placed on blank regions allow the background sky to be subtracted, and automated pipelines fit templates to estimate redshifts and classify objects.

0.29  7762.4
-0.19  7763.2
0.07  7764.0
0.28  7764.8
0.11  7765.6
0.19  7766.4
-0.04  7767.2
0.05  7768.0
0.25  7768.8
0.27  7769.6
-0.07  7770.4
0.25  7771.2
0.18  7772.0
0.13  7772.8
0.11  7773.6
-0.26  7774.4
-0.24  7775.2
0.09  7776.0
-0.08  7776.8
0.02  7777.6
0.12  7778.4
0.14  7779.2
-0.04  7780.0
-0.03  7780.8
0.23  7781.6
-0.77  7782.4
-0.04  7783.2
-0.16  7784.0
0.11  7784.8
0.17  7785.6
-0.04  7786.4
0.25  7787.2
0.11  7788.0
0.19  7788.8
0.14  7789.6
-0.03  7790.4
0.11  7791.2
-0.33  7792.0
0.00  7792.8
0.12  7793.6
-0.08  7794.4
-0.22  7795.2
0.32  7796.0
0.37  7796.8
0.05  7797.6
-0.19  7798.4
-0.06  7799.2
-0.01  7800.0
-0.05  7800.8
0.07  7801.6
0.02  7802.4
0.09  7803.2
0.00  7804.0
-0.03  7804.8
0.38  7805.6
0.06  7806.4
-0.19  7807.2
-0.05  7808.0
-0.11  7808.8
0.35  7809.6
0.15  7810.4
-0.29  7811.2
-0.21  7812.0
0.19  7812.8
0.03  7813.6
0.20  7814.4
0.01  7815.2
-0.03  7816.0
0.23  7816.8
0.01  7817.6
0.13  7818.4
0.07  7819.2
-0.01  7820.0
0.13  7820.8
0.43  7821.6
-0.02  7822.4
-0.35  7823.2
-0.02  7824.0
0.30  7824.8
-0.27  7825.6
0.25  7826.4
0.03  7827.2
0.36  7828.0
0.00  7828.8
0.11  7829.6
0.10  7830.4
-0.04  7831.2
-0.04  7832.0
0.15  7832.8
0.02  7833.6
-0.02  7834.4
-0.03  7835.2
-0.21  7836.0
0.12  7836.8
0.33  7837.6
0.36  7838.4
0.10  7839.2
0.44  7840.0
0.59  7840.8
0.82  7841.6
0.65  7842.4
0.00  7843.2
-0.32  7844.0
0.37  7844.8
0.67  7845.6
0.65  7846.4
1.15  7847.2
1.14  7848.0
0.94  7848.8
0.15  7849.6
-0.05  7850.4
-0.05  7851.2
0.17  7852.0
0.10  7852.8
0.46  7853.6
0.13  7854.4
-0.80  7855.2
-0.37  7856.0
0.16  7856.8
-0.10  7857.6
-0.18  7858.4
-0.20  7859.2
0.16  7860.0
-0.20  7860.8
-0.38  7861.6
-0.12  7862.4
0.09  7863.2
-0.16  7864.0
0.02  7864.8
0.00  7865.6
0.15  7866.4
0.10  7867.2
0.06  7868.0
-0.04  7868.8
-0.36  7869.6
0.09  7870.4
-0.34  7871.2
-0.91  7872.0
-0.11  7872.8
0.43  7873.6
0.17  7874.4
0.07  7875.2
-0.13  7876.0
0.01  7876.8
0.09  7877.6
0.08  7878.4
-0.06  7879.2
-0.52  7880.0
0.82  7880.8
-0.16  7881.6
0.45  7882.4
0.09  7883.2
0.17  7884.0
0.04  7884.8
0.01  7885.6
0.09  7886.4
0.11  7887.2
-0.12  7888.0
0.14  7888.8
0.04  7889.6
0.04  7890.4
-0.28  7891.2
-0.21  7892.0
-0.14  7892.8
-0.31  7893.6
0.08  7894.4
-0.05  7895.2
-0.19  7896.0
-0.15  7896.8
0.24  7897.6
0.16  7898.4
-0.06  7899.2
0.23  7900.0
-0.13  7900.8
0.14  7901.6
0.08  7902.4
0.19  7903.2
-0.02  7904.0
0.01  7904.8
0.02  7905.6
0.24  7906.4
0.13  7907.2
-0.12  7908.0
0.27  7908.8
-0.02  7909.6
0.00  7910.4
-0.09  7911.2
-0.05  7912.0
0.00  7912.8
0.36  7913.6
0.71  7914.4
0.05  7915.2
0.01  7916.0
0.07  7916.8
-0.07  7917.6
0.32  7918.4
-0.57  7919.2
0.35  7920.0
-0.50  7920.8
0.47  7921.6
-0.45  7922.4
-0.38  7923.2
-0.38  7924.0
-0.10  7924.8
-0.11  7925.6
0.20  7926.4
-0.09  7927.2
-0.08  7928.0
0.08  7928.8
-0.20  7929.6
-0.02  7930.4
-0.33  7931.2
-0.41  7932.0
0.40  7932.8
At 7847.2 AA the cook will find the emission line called [O II]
